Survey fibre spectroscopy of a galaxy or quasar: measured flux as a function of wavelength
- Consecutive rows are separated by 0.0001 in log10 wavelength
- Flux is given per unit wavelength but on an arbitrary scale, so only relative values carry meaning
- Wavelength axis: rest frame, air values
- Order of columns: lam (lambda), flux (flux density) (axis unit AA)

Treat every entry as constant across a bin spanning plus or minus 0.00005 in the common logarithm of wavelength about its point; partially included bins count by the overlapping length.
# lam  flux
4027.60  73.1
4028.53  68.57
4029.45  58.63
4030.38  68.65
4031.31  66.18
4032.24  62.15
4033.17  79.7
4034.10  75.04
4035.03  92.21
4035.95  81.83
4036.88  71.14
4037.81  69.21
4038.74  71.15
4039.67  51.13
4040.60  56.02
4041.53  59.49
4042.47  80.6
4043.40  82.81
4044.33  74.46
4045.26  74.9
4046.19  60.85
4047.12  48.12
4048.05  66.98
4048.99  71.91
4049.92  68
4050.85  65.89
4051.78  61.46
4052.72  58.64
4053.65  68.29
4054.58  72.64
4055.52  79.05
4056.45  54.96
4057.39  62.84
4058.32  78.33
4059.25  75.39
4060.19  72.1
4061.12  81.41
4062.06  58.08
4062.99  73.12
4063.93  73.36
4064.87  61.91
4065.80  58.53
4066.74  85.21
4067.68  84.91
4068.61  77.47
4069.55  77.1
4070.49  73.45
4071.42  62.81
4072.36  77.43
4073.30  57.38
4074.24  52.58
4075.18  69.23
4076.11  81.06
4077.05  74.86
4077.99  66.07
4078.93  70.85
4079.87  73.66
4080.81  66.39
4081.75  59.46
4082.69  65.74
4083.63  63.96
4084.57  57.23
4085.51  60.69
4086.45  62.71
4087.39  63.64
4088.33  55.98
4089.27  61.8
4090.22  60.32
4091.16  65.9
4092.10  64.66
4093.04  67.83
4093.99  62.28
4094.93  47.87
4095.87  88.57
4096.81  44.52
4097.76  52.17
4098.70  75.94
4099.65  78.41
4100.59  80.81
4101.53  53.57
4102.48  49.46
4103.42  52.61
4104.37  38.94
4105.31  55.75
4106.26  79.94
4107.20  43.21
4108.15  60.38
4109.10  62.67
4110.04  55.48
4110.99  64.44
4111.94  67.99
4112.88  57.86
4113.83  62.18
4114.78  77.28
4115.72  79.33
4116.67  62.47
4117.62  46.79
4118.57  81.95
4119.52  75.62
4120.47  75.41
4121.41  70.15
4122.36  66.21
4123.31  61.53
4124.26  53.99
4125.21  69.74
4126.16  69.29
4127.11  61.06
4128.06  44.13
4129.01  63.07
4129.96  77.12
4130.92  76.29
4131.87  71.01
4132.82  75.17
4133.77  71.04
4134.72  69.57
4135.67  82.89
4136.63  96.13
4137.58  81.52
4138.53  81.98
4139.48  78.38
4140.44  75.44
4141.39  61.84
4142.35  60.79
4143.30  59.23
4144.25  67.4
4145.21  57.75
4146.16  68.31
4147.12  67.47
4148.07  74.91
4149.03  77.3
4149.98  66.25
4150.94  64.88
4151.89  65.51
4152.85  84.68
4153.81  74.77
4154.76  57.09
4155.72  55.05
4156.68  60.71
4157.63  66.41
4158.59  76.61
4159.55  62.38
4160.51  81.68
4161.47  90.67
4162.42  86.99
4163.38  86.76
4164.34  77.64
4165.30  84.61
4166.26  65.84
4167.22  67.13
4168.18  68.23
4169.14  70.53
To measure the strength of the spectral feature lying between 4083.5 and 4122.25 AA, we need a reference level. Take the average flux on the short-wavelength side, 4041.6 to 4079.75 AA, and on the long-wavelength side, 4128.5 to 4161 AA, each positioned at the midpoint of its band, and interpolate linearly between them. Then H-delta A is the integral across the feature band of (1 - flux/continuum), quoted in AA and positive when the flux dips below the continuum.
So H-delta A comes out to 3.95 AA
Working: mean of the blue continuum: 69.8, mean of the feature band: 63.2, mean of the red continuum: 70.9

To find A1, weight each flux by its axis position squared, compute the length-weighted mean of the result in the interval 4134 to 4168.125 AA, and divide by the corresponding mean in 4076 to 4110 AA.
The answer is 1.2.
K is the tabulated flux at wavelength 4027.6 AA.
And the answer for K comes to 73.1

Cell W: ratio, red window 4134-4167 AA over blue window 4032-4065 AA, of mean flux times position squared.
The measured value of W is 1.1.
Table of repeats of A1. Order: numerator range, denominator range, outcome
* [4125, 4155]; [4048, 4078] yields 1.05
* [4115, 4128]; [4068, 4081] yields 0.97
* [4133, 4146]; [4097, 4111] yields 1.24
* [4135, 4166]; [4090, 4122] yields 1.17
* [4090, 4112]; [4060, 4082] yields 0.88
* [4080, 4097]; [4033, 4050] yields 0.91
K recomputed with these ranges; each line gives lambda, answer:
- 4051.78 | 61.46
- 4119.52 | 75.62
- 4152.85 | 84.68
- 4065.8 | 58.53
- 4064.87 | 61.91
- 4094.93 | 47.87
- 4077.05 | 74.86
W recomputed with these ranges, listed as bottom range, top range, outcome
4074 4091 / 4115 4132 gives 1.05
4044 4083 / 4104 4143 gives 1.01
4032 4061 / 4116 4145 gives 1.04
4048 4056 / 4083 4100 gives 0.94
